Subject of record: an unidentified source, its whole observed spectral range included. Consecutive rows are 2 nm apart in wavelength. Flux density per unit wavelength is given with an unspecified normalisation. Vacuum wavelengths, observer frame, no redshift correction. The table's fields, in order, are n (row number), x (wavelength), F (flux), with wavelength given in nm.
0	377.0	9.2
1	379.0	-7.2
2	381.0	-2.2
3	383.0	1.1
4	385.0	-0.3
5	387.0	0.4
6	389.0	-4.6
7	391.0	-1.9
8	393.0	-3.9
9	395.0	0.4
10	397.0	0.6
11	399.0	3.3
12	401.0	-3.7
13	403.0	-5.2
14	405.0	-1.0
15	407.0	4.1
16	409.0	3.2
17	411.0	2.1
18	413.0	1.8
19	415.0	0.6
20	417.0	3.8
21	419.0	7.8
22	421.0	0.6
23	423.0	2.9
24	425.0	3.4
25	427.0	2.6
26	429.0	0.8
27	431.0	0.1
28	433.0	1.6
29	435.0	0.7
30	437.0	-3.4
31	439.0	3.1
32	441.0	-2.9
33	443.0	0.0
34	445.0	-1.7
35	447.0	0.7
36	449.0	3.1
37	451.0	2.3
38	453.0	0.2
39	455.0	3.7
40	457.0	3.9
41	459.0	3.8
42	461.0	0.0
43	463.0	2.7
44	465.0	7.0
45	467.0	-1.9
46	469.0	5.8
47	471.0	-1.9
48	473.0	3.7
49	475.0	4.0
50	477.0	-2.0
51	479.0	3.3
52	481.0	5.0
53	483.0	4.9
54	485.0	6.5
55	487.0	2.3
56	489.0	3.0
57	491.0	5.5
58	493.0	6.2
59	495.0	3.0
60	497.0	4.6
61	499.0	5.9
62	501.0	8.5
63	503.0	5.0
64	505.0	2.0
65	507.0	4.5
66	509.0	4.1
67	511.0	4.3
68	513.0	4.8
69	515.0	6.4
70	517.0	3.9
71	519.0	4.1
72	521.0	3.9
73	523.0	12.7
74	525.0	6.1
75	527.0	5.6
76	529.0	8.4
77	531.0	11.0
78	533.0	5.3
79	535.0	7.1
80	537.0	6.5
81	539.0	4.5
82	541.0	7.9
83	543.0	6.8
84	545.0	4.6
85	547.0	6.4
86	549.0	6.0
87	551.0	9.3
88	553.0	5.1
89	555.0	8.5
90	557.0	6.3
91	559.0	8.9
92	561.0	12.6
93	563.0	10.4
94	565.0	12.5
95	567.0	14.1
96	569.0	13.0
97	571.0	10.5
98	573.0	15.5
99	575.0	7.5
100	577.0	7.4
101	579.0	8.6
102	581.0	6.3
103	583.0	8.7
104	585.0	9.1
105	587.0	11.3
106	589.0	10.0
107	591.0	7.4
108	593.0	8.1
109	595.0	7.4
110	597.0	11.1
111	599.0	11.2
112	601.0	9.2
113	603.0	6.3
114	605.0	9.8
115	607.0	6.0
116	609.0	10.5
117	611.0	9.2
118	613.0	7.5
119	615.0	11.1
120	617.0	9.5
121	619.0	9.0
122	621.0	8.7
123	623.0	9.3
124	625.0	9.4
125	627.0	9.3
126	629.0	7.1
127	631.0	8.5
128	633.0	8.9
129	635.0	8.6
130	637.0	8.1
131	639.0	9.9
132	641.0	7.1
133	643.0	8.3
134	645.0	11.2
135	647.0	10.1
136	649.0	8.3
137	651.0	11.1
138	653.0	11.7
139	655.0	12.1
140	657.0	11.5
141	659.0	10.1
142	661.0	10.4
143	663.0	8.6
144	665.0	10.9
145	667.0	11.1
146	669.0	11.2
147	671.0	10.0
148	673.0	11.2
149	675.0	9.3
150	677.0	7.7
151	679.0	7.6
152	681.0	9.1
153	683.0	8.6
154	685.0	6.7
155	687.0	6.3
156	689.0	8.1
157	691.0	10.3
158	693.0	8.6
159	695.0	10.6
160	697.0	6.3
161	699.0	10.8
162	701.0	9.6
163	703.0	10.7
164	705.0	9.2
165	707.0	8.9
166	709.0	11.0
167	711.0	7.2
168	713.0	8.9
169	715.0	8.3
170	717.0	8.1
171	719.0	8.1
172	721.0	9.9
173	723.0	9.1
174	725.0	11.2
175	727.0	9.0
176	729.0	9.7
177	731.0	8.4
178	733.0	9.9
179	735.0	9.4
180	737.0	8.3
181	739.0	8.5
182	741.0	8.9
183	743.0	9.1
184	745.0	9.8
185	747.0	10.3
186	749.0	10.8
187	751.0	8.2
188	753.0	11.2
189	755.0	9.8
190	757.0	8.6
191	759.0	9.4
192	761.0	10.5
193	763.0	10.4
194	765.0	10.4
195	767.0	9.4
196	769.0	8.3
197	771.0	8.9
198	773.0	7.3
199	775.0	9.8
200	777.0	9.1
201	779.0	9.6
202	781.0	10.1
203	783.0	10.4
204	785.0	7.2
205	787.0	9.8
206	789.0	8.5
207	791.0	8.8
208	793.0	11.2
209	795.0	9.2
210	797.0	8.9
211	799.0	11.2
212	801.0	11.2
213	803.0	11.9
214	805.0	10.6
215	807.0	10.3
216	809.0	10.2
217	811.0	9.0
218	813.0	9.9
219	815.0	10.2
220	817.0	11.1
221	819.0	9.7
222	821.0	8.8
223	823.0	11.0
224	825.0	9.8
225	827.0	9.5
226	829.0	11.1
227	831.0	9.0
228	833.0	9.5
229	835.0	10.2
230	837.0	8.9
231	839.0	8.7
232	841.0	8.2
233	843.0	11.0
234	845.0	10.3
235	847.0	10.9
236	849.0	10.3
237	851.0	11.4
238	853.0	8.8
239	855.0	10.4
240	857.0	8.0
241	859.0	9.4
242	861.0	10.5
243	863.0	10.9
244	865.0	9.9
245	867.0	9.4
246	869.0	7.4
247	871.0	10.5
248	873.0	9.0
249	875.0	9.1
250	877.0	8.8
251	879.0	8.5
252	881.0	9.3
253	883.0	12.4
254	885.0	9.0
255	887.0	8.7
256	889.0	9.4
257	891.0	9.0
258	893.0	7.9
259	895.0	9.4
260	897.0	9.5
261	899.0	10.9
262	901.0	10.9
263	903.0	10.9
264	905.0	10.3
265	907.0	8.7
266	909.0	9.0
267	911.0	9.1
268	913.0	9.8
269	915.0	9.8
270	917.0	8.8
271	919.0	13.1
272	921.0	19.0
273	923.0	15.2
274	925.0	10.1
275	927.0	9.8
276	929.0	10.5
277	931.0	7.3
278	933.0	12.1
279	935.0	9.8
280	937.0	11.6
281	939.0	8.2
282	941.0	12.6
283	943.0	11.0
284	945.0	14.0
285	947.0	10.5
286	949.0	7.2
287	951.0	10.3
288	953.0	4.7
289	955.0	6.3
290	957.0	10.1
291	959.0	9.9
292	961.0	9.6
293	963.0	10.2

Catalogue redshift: 0.40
